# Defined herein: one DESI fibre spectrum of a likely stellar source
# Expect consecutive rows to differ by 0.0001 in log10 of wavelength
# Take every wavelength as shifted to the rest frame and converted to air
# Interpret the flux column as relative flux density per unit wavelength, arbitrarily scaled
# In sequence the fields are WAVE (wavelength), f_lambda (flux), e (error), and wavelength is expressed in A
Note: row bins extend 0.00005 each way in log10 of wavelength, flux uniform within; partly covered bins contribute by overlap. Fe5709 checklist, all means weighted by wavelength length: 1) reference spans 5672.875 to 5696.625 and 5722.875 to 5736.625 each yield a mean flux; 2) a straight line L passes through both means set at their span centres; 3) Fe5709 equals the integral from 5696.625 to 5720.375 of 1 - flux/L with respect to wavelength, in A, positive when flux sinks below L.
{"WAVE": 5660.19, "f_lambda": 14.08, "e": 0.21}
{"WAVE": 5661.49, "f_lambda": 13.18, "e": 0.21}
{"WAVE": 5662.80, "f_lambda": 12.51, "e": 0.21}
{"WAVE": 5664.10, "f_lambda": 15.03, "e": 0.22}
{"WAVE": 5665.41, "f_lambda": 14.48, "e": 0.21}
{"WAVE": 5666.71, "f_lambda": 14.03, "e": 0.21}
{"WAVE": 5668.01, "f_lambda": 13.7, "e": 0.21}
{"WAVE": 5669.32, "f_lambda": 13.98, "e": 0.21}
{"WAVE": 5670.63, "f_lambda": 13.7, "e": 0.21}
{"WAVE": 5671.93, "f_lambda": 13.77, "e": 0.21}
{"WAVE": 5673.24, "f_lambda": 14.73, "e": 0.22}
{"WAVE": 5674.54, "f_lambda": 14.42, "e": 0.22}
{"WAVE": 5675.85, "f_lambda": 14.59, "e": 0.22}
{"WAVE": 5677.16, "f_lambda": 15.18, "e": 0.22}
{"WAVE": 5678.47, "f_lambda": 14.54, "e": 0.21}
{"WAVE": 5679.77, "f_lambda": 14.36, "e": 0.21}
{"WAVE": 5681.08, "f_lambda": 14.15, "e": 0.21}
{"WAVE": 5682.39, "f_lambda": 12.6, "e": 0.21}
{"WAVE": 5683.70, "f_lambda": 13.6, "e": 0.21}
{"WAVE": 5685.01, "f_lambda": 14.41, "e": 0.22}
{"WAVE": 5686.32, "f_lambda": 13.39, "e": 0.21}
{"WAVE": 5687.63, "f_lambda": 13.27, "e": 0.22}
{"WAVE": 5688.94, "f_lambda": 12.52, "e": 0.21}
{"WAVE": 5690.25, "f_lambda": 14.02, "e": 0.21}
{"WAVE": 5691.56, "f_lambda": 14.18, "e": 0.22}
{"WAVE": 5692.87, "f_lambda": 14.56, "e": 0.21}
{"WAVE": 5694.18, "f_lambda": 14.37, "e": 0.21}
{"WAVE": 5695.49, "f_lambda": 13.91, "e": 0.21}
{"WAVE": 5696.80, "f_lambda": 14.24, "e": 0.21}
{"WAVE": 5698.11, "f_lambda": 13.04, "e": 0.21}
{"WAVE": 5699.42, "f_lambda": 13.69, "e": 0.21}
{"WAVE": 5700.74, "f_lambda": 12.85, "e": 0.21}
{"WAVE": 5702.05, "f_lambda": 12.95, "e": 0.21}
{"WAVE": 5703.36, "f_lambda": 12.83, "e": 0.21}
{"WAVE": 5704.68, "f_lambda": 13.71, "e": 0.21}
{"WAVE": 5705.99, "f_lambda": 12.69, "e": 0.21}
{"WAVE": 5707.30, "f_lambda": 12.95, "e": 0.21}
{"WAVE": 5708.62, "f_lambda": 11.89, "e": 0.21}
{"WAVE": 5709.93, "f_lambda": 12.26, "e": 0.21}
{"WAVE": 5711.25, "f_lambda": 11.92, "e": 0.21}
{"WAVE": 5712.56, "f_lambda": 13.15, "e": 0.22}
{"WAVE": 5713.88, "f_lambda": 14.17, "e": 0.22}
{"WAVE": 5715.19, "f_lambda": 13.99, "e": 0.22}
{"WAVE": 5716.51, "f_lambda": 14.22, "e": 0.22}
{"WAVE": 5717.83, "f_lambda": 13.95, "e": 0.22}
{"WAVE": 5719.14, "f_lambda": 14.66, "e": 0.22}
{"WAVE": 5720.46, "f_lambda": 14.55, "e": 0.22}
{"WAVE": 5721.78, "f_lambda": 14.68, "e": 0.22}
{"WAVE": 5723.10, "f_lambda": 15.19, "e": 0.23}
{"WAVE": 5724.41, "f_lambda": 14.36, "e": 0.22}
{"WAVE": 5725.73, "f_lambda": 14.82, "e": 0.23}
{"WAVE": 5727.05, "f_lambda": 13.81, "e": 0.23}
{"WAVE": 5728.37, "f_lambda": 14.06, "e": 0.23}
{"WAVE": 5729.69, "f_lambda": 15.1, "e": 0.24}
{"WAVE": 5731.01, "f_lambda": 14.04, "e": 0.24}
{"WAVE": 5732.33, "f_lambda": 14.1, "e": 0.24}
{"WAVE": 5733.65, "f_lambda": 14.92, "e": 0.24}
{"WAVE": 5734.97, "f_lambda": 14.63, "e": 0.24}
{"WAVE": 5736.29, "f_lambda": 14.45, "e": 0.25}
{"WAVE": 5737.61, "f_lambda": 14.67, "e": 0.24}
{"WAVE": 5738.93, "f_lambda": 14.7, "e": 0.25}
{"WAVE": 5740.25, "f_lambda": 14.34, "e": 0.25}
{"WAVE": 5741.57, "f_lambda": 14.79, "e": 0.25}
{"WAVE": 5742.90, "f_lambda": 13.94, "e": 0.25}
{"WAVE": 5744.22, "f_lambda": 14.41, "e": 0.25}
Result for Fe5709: 1.6 A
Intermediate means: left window 14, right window 14.5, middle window 13.3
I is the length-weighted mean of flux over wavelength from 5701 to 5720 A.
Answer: 13.2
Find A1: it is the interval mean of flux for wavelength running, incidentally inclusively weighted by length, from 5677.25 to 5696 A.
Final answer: 13.9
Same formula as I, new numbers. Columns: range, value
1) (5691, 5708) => 13.5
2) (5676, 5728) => 13.7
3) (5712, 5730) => 14.3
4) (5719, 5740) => 14.5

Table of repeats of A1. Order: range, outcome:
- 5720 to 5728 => 14.5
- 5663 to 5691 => 14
